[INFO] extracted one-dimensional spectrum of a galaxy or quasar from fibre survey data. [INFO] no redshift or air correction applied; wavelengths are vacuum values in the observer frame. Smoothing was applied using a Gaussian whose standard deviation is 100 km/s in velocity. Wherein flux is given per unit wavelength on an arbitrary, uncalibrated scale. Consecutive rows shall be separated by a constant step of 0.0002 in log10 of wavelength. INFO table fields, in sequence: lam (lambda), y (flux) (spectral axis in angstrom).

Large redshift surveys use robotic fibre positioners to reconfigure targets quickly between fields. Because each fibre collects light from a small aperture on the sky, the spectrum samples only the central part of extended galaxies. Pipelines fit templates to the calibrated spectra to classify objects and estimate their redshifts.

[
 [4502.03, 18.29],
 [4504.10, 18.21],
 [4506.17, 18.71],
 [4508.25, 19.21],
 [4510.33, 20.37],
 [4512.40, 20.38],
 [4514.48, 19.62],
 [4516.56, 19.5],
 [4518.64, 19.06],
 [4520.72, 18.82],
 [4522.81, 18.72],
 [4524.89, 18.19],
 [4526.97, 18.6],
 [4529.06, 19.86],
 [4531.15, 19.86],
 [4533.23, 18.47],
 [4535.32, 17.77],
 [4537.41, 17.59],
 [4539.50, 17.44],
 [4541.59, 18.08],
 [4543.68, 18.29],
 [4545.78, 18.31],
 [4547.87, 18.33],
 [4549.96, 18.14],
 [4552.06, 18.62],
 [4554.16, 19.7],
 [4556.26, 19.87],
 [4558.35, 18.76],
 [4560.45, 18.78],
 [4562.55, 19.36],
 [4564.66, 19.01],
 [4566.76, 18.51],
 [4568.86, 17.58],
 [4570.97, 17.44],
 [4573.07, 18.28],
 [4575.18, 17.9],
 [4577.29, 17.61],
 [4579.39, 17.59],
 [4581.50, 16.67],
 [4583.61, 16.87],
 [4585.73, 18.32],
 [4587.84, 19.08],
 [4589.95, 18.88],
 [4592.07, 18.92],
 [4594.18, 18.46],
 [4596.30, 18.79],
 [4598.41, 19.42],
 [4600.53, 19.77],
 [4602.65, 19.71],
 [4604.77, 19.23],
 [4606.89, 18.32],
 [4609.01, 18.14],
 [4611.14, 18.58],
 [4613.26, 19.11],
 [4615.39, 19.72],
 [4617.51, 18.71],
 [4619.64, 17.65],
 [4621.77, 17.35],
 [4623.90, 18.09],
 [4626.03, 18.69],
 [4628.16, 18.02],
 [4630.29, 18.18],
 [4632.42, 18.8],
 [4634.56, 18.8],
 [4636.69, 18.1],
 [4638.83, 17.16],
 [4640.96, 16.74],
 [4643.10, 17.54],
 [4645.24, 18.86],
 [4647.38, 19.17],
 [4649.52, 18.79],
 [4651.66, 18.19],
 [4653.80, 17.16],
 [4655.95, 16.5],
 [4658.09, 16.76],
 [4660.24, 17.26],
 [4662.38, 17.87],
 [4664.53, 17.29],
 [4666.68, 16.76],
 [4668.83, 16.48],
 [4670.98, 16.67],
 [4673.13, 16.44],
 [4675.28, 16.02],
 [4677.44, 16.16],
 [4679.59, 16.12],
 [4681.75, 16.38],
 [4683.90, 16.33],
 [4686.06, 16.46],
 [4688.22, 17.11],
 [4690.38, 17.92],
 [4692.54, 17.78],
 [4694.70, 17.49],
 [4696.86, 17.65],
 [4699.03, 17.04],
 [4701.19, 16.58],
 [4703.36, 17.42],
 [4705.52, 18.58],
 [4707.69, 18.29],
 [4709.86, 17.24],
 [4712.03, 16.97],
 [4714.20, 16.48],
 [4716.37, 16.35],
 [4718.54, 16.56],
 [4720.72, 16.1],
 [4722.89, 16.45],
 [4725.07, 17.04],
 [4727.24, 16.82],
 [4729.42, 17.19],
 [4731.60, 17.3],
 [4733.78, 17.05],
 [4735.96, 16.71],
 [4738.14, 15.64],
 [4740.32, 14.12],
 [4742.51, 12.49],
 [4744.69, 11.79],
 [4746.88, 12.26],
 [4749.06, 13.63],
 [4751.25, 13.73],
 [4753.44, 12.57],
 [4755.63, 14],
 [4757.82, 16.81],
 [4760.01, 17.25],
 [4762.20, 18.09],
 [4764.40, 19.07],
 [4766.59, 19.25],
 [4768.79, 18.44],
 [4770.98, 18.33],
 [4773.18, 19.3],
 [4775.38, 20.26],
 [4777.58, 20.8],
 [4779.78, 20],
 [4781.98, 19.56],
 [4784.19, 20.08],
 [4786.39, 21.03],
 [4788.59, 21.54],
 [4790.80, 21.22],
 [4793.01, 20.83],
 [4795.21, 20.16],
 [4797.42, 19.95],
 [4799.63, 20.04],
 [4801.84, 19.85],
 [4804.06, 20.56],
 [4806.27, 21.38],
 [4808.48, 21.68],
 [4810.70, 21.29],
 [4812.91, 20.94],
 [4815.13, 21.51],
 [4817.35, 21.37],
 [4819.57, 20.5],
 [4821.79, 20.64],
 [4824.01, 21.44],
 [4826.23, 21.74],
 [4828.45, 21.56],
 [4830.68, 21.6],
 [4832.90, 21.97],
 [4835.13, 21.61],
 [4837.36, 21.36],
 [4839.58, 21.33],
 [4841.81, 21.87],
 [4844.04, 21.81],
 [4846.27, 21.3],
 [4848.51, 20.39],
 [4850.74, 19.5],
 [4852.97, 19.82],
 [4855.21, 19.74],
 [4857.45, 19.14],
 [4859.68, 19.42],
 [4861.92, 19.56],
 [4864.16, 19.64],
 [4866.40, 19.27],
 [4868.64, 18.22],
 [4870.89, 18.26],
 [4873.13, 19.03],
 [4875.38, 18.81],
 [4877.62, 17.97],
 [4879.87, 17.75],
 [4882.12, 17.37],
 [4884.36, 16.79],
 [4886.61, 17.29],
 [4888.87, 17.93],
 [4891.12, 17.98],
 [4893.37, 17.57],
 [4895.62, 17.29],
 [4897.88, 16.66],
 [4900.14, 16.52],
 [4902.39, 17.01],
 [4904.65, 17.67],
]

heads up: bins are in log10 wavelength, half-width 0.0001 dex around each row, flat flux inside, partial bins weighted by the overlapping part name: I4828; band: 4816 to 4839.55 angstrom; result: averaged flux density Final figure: 21.4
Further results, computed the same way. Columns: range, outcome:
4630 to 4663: 17.9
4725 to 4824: 18.4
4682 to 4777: 16.6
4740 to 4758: 13.3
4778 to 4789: 20.4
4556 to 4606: 18.5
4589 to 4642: 18.5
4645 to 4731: 17.1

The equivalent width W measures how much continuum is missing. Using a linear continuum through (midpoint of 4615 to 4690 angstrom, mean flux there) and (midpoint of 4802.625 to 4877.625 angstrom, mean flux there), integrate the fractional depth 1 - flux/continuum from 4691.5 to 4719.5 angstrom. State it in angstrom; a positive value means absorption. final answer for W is 1.6 angstrom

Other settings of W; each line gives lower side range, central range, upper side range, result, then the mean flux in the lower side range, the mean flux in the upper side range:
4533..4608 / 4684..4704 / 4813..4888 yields 2.0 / 18.4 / 20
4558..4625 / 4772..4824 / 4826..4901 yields -4.2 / 18.5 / 19.3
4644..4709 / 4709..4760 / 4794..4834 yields 9.0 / 17.3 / 21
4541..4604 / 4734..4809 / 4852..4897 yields 1.9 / 18.5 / 18.4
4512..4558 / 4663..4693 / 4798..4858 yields 4.7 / 18.8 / 21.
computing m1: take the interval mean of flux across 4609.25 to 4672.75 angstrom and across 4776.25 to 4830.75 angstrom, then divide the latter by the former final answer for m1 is 1.2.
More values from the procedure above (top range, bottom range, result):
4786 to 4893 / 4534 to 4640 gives 1.09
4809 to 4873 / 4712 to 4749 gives 1.32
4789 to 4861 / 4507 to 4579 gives 1.12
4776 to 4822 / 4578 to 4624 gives 1.12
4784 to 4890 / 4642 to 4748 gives 1.21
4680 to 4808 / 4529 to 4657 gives 0.96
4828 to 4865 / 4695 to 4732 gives 1.21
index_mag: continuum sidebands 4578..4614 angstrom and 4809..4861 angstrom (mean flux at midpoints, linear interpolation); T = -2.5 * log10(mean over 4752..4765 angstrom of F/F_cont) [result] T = 0.24 mag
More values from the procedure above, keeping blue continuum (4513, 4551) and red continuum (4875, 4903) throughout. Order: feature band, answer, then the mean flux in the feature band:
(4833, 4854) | -0.20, 21.1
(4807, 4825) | -0.20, 21.2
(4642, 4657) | 0.01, 18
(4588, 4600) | -0.03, 19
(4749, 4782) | 0.01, 17.6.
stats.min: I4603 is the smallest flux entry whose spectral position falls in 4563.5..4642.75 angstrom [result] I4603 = 16.67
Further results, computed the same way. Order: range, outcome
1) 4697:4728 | 16.1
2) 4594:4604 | 18.46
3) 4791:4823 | 19.85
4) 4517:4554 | 17.44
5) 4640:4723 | 16.02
